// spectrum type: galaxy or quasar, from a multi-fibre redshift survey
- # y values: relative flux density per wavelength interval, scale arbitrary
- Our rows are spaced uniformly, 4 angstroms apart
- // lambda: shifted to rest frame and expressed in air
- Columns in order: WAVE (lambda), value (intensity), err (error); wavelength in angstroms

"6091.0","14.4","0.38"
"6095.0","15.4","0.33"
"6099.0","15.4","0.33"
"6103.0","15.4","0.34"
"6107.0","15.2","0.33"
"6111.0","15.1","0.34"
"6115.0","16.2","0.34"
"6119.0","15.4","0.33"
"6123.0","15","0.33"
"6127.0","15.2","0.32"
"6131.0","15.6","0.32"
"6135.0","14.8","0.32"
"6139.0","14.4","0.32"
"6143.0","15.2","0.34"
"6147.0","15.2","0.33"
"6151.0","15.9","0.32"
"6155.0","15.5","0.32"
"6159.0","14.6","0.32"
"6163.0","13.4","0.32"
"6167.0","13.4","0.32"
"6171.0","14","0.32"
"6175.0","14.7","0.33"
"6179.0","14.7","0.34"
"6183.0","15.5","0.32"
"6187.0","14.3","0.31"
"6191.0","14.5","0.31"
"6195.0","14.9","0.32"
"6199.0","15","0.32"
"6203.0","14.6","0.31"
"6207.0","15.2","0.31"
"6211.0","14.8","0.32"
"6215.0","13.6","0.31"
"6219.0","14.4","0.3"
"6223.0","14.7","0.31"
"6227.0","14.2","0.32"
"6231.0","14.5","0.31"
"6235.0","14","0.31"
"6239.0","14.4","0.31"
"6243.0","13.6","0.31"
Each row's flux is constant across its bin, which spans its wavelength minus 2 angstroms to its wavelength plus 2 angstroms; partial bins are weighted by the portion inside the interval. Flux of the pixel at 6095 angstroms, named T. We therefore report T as 15.4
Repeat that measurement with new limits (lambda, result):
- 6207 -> 15.2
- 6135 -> 14.8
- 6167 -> 13.4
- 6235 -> 14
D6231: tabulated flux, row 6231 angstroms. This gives 14.5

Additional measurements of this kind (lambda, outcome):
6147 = 15.2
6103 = 15.4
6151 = 15.9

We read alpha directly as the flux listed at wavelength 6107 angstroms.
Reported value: 15.2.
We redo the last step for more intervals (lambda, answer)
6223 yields 14.7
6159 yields 14.6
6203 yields 14.6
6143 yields 15.2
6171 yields 14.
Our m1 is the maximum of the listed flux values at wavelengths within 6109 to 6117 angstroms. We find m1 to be 16.2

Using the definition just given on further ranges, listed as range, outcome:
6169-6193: 15.5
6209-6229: 14.8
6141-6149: 15.2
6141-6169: 15.9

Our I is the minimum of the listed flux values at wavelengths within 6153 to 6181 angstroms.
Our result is 13.4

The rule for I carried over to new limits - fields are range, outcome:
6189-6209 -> 14.5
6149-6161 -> 14.6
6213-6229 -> 13.6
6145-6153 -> 15.2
